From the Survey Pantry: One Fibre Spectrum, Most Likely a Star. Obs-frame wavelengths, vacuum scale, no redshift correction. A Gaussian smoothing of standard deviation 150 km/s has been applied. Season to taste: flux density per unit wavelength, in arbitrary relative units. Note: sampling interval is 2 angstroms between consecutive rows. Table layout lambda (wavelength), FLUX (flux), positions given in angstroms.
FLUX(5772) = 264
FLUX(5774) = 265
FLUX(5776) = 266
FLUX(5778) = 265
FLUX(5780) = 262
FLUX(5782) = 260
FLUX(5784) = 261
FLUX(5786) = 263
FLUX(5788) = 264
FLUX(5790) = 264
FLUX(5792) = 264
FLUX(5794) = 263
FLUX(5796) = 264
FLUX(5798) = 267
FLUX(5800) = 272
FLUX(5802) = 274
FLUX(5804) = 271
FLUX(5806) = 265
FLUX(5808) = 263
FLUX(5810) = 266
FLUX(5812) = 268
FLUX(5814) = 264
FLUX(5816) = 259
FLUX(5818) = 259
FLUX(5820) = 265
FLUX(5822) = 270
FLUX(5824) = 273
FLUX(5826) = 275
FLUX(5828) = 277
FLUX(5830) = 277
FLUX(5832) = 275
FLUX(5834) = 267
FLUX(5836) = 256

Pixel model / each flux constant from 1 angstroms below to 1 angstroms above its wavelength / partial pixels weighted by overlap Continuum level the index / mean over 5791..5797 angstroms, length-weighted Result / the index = 264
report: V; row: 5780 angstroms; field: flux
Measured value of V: 262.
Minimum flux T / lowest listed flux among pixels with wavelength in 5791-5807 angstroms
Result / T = 263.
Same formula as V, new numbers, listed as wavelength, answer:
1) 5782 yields 260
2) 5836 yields 256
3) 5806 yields 265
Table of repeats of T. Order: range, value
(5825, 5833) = 275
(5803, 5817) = 259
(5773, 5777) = 265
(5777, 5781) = 262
